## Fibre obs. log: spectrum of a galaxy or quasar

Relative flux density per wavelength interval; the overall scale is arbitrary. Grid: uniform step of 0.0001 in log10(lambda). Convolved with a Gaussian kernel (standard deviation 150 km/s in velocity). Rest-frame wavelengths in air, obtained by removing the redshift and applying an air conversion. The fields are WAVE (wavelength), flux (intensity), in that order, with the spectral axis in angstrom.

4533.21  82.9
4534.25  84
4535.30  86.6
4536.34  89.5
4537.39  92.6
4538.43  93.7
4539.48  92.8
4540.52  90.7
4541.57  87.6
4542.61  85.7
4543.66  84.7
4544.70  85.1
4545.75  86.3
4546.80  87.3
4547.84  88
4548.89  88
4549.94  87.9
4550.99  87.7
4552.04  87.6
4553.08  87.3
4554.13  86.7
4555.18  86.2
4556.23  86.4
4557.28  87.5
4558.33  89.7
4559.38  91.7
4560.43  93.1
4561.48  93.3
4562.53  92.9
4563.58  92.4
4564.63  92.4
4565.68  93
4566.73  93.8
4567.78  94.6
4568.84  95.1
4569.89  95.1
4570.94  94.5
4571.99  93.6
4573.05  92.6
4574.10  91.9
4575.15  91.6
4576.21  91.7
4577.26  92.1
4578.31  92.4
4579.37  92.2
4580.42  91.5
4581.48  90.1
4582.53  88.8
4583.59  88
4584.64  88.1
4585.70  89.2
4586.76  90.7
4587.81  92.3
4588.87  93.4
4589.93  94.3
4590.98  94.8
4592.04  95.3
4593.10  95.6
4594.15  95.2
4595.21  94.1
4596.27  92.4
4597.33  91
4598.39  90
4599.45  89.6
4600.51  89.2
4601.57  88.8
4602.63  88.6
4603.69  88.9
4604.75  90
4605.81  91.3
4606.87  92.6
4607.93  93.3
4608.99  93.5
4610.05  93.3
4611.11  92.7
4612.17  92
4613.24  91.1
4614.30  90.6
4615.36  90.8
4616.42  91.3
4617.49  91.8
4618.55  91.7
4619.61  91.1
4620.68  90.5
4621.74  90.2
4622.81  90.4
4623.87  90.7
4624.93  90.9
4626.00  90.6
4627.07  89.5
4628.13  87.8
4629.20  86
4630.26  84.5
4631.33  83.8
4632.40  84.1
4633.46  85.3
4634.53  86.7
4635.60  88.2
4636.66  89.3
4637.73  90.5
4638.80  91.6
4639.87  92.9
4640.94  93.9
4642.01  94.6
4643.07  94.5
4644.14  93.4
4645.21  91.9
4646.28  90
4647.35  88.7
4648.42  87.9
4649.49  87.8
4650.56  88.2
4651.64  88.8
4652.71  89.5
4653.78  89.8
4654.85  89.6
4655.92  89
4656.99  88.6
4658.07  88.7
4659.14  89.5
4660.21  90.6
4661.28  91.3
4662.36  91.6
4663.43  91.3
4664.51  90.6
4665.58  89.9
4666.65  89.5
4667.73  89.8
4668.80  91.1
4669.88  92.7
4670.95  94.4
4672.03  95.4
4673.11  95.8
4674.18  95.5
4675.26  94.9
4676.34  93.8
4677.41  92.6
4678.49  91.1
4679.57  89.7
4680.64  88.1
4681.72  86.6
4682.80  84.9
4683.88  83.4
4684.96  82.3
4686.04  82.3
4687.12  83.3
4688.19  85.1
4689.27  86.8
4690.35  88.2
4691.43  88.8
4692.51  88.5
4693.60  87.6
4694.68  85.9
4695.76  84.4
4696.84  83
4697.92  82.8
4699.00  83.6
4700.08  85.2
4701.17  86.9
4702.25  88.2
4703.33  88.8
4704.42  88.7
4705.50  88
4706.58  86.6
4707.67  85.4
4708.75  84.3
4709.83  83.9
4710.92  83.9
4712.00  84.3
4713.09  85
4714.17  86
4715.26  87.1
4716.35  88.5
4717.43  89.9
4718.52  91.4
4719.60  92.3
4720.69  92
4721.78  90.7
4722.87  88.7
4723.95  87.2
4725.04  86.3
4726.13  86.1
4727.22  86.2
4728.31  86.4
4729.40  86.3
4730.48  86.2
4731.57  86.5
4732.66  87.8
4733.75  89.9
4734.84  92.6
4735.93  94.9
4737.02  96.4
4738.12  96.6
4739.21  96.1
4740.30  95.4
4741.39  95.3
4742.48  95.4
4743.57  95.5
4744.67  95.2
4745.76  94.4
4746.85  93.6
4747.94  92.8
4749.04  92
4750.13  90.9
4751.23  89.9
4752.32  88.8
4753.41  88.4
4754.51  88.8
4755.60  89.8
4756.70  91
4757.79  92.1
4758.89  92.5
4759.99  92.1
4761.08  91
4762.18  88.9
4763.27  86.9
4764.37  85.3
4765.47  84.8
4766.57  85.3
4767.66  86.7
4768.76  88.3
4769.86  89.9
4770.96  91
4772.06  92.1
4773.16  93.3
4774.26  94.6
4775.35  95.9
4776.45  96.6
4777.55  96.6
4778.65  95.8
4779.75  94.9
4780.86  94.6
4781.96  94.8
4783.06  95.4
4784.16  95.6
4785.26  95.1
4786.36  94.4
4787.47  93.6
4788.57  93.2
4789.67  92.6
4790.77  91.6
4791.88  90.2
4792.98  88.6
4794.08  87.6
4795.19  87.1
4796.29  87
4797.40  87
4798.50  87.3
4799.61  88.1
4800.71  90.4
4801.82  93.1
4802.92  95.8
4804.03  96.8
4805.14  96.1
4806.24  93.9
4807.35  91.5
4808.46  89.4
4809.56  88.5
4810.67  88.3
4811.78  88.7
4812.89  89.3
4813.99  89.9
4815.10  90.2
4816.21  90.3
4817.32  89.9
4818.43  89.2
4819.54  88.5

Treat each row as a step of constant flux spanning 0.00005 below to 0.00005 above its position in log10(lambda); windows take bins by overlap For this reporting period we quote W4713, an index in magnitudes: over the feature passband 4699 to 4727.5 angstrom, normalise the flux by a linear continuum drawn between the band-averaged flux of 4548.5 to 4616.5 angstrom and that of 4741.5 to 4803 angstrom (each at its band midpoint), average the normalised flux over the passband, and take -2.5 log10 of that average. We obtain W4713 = 0.05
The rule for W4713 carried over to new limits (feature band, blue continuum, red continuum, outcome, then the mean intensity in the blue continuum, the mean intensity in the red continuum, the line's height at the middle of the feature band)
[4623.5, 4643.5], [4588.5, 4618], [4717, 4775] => 0.03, 92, 90.6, 91.7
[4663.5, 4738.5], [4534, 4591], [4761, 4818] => 0.03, 90.4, 91.2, 90.9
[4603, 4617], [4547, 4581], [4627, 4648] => -0.02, 91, 89.4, 90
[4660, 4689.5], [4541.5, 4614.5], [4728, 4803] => 0.02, 90.9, 91.5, 91.2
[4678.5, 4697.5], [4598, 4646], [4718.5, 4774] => 0.06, 90.3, 90.6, 90.4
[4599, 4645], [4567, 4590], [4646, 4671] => 0.01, 91.9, 89.9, 90.8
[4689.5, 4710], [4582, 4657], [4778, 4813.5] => 0.06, 90.5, 91.8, 91.1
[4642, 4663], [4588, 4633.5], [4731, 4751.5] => 0.02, 90.8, 93.2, 91.6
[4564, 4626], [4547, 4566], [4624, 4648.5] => -0.03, 89.5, 89.5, 89.5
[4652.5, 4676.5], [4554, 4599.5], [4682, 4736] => -0.04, 91.9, 86.8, 88.5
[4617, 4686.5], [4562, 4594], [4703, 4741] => 0.01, 92.5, 88.8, 90.6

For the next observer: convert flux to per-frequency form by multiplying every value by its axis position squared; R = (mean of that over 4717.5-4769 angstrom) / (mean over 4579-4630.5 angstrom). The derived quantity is 1.05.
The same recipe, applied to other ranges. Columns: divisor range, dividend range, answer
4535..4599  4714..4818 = 1.09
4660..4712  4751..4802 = 1.07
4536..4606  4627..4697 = 1.02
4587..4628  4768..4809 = 1.09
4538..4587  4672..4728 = 1.03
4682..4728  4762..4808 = 1.10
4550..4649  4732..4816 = 1.09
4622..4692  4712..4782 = 1.05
